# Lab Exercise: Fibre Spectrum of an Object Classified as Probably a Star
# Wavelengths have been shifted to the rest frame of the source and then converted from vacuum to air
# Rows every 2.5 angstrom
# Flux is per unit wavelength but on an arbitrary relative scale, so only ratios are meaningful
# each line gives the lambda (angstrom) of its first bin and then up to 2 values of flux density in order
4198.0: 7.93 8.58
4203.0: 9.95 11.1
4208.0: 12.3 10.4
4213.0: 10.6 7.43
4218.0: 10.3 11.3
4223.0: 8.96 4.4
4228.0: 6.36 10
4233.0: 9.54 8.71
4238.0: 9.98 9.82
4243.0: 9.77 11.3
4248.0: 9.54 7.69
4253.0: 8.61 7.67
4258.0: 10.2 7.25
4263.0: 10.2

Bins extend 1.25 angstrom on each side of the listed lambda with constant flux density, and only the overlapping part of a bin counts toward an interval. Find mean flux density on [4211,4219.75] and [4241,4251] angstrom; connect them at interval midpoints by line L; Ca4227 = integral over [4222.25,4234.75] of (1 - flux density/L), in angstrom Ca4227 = 2.4 angstrom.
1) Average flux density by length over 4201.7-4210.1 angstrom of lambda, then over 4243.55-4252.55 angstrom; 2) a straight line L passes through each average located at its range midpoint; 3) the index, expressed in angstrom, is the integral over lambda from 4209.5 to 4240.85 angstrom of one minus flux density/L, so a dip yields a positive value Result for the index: 3.9 angstrom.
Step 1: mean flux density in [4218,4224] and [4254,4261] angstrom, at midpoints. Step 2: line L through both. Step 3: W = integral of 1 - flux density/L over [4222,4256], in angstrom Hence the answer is 2.0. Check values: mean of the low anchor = 10.2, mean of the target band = 8.76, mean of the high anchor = 8.5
